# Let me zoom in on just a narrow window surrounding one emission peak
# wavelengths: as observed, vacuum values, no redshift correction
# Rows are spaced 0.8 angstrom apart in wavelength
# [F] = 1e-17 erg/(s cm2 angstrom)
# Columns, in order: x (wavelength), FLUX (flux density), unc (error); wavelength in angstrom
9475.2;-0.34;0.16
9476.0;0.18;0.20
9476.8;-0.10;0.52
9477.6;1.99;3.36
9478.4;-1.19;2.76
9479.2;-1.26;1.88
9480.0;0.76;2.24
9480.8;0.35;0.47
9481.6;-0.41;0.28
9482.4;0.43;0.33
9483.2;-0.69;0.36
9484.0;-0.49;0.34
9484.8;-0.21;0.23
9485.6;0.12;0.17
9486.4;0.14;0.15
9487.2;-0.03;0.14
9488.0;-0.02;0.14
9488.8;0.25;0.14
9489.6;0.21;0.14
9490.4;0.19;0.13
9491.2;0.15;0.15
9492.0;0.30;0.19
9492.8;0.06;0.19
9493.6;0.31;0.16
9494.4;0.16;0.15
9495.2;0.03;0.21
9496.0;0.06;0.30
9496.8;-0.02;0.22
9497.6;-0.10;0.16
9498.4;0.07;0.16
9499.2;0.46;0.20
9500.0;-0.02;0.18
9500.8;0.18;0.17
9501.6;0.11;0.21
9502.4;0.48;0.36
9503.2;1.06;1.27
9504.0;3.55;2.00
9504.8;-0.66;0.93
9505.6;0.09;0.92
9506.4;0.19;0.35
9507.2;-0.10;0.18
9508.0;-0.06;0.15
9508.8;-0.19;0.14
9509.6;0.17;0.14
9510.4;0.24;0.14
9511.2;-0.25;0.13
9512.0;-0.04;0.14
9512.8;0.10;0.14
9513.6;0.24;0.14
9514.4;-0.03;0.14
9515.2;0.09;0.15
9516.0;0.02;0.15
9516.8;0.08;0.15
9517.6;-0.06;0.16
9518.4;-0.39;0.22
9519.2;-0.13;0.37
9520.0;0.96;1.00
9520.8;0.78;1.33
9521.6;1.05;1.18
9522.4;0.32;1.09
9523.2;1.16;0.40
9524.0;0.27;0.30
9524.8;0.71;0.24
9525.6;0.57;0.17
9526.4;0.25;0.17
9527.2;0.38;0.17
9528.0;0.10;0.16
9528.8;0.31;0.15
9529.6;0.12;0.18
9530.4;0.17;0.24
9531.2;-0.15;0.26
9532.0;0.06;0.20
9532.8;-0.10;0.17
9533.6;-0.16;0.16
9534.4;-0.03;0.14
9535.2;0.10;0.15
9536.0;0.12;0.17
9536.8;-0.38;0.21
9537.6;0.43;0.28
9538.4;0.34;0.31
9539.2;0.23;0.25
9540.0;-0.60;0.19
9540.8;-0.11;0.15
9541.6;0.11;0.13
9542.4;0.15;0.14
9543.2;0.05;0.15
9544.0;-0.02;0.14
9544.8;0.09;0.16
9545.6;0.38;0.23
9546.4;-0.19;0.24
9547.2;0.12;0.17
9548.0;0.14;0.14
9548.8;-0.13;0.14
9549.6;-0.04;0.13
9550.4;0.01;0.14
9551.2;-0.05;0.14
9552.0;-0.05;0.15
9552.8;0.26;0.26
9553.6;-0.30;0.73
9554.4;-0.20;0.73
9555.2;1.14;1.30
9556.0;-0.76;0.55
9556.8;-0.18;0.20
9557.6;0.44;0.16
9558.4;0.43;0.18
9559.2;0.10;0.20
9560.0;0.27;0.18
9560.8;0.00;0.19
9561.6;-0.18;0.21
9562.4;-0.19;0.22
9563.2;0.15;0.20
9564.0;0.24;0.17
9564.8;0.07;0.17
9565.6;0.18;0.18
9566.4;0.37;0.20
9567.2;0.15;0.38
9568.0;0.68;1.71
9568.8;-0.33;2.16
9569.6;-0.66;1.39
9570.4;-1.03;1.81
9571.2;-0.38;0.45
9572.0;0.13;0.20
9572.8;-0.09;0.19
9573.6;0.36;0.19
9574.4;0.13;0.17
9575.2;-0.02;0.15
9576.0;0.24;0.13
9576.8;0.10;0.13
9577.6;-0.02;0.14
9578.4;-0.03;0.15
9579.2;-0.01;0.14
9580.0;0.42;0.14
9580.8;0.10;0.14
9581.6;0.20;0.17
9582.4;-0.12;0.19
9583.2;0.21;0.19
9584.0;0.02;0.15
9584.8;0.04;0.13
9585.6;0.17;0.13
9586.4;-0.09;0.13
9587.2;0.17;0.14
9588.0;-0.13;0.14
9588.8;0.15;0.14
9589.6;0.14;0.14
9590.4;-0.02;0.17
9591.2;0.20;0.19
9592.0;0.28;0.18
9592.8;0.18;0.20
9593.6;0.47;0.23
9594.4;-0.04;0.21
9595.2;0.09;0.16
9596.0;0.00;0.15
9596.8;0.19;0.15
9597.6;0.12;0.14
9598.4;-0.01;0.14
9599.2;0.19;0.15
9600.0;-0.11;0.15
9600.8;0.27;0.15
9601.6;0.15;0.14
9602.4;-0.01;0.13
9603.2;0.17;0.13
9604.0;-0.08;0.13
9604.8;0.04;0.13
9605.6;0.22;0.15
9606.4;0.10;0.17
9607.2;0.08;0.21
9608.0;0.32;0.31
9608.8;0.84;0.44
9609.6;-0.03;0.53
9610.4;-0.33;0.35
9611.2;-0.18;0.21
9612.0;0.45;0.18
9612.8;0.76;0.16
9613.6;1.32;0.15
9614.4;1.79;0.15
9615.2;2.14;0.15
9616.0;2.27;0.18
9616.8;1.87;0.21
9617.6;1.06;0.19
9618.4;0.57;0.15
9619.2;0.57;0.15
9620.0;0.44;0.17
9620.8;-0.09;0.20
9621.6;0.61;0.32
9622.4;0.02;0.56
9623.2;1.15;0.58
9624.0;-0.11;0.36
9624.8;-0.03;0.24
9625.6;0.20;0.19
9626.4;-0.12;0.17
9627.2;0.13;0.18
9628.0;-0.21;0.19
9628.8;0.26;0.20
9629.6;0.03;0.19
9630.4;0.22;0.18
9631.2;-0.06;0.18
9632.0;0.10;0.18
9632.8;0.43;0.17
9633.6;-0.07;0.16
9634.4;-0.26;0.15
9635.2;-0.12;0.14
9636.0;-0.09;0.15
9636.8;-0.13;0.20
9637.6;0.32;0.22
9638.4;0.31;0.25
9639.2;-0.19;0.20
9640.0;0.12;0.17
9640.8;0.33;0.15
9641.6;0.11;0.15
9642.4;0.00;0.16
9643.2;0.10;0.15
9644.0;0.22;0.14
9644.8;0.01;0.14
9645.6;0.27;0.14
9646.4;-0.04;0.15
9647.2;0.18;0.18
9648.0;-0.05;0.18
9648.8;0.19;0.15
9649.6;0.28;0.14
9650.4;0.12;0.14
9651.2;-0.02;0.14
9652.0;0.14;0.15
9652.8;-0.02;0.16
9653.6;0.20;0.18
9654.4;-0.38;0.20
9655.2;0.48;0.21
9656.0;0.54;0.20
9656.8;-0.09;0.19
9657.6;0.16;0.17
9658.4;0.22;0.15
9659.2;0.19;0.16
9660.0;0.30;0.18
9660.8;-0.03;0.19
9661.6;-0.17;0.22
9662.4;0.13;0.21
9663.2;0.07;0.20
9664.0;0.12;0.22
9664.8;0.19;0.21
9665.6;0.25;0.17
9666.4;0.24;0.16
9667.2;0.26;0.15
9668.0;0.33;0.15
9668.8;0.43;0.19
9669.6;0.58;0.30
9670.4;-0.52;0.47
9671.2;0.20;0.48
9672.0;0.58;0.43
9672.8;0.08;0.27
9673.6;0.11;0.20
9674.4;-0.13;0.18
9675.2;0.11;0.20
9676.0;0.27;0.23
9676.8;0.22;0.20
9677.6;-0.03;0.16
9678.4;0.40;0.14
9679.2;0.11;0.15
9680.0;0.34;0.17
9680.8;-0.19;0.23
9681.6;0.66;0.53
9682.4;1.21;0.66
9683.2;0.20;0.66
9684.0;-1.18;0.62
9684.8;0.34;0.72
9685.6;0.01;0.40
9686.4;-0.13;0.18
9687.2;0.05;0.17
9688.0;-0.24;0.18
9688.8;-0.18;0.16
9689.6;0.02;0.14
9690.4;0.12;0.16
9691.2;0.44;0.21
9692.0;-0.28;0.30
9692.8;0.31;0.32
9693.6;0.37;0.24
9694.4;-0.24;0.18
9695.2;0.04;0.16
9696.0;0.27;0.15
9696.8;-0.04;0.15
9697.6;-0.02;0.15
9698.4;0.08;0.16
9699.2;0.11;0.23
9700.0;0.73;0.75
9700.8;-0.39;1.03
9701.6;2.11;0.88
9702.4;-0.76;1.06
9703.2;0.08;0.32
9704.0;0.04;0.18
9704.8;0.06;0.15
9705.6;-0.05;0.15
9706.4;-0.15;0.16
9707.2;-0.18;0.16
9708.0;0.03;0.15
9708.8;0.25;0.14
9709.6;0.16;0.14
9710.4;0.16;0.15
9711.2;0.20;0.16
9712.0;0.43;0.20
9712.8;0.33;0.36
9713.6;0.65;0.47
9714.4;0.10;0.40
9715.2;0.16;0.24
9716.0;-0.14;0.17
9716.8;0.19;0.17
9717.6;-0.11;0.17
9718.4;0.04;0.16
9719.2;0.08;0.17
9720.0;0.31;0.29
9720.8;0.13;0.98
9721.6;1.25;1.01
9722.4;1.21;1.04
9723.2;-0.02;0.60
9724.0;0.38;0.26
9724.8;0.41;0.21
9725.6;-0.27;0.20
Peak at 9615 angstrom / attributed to [O III] 5007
